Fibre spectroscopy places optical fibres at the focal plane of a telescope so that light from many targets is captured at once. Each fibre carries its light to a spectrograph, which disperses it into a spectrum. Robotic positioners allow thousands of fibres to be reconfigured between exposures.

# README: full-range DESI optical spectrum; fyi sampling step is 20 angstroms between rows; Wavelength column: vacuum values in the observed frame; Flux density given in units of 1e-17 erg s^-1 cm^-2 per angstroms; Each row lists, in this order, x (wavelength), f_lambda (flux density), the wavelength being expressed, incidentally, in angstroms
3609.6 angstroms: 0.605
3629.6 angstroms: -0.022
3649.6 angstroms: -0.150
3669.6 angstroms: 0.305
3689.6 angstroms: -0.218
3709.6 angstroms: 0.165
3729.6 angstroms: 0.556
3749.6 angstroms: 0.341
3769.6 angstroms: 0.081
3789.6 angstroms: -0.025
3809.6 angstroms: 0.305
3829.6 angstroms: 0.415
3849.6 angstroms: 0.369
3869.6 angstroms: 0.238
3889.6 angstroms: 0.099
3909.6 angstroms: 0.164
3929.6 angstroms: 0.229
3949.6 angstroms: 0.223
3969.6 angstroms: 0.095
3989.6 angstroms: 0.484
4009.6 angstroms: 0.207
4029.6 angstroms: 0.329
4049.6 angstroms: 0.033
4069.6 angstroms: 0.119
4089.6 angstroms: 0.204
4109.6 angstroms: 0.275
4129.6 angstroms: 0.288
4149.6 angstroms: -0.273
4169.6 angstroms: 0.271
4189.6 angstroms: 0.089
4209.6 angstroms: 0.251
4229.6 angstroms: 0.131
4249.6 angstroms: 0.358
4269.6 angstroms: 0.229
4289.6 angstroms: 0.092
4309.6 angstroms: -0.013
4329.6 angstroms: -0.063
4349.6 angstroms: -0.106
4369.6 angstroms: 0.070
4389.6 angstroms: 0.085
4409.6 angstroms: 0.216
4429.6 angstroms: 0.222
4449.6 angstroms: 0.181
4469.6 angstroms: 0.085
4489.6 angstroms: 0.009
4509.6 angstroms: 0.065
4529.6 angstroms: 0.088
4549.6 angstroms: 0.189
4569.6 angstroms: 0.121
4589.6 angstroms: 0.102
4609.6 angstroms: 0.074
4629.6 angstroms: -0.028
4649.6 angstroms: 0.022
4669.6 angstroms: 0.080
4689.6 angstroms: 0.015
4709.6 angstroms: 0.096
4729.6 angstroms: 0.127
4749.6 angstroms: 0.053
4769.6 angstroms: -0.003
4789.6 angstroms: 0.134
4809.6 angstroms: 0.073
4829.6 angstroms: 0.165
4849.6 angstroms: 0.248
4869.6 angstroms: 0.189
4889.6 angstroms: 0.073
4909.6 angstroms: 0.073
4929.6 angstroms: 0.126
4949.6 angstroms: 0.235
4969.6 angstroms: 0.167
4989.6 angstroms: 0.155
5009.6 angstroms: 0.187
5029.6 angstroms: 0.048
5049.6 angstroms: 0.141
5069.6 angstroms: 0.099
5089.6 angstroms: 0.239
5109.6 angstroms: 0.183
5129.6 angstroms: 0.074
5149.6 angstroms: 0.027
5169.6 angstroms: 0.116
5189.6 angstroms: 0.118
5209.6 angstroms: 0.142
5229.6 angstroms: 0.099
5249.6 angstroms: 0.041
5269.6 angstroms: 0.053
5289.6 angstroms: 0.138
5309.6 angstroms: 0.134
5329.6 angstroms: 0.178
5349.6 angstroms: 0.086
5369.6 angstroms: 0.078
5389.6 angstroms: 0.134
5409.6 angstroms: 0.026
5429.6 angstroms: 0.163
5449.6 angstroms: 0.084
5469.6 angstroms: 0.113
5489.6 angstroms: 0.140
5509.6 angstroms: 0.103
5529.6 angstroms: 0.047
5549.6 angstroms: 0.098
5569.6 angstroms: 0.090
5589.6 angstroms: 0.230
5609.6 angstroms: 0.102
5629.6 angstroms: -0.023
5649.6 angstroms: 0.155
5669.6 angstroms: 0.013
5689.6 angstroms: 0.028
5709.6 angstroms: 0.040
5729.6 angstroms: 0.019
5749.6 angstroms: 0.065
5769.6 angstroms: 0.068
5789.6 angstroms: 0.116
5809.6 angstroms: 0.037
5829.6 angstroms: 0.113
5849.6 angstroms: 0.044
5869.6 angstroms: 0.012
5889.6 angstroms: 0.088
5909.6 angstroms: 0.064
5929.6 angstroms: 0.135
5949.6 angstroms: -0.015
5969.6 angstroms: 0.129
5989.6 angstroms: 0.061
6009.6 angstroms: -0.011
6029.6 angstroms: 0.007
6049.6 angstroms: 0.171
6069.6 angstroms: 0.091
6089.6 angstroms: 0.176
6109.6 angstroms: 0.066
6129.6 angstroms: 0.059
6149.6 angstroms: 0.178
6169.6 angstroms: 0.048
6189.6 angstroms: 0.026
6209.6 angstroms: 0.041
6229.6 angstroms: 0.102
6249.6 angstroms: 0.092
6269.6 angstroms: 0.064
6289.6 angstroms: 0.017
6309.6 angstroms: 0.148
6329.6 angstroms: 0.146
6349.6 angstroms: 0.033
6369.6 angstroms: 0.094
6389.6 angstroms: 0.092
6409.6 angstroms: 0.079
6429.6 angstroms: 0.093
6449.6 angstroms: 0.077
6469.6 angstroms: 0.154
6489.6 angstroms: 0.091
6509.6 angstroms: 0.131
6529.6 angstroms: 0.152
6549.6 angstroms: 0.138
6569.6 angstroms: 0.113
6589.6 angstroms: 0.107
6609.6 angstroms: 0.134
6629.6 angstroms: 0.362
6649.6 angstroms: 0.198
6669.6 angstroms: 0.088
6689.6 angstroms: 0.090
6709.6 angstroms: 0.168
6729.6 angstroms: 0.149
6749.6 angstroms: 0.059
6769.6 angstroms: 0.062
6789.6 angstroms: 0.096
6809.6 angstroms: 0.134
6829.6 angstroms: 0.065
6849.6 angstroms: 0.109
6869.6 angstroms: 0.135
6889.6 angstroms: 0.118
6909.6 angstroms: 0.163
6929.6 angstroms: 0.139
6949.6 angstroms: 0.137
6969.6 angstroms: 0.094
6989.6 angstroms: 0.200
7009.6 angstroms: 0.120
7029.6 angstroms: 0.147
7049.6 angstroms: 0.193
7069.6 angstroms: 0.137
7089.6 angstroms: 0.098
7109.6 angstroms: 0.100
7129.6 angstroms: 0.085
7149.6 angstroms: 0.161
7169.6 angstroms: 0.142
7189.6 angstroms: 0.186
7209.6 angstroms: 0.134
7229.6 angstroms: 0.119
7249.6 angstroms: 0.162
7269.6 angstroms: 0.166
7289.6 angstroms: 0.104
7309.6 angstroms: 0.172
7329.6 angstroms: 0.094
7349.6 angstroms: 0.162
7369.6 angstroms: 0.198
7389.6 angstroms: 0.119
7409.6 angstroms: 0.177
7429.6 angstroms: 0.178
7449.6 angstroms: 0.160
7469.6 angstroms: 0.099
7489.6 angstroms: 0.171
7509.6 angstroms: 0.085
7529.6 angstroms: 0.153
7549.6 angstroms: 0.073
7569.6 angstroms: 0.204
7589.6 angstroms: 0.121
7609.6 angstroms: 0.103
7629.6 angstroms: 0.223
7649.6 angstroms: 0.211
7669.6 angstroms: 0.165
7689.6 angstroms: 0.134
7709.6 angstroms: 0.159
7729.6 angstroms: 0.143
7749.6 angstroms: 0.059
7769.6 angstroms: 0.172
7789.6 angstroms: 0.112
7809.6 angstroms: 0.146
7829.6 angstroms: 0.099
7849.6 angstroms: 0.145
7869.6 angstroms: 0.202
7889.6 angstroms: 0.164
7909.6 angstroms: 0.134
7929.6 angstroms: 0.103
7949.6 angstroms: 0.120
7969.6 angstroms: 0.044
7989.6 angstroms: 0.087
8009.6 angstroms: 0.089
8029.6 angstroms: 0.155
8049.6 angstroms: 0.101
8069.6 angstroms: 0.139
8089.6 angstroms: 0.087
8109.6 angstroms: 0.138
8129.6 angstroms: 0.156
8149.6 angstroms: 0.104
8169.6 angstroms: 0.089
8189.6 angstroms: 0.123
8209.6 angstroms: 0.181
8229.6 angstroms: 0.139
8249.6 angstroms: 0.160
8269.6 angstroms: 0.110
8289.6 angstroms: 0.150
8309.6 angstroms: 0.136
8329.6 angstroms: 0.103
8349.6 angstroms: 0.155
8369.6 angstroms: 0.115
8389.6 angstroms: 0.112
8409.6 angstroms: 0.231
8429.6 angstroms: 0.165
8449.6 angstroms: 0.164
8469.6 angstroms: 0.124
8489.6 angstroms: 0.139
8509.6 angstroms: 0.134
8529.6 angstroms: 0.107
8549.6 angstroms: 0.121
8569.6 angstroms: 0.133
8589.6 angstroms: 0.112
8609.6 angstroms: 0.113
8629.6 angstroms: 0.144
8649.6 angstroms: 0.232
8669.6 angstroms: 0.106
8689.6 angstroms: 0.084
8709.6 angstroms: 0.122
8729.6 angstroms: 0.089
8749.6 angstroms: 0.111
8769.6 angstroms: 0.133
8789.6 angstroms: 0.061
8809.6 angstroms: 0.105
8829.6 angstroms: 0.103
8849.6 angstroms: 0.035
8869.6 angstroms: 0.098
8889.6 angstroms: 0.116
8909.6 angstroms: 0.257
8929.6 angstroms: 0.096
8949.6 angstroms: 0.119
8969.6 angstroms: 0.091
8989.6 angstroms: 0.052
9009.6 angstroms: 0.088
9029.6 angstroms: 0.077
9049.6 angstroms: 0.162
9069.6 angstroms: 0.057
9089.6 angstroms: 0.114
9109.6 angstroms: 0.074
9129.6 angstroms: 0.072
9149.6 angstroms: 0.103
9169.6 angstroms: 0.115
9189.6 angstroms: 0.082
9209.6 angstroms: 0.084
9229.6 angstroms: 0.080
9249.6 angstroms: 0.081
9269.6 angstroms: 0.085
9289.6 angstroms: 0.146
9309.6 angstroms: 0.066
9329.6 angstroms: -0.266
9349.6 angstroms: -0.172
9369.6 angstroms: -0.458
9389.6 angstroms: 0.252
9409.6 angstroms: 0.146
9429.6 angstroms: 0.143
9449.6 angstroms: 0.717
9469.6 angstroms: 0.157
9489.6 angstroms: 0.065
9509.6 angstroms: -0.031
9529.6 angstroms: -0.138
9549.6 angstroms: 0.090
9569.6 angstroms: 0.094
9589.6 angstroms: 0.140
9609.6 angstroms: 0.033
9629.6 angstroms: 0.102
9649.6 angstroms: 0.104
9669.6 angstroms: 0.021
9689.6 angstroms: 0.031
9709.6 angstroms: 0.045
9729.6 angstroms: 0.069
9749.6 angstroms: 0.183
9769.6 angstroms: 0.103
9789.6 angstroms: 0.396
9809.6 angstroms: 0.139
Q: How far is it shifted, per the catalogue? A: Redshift 0.780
